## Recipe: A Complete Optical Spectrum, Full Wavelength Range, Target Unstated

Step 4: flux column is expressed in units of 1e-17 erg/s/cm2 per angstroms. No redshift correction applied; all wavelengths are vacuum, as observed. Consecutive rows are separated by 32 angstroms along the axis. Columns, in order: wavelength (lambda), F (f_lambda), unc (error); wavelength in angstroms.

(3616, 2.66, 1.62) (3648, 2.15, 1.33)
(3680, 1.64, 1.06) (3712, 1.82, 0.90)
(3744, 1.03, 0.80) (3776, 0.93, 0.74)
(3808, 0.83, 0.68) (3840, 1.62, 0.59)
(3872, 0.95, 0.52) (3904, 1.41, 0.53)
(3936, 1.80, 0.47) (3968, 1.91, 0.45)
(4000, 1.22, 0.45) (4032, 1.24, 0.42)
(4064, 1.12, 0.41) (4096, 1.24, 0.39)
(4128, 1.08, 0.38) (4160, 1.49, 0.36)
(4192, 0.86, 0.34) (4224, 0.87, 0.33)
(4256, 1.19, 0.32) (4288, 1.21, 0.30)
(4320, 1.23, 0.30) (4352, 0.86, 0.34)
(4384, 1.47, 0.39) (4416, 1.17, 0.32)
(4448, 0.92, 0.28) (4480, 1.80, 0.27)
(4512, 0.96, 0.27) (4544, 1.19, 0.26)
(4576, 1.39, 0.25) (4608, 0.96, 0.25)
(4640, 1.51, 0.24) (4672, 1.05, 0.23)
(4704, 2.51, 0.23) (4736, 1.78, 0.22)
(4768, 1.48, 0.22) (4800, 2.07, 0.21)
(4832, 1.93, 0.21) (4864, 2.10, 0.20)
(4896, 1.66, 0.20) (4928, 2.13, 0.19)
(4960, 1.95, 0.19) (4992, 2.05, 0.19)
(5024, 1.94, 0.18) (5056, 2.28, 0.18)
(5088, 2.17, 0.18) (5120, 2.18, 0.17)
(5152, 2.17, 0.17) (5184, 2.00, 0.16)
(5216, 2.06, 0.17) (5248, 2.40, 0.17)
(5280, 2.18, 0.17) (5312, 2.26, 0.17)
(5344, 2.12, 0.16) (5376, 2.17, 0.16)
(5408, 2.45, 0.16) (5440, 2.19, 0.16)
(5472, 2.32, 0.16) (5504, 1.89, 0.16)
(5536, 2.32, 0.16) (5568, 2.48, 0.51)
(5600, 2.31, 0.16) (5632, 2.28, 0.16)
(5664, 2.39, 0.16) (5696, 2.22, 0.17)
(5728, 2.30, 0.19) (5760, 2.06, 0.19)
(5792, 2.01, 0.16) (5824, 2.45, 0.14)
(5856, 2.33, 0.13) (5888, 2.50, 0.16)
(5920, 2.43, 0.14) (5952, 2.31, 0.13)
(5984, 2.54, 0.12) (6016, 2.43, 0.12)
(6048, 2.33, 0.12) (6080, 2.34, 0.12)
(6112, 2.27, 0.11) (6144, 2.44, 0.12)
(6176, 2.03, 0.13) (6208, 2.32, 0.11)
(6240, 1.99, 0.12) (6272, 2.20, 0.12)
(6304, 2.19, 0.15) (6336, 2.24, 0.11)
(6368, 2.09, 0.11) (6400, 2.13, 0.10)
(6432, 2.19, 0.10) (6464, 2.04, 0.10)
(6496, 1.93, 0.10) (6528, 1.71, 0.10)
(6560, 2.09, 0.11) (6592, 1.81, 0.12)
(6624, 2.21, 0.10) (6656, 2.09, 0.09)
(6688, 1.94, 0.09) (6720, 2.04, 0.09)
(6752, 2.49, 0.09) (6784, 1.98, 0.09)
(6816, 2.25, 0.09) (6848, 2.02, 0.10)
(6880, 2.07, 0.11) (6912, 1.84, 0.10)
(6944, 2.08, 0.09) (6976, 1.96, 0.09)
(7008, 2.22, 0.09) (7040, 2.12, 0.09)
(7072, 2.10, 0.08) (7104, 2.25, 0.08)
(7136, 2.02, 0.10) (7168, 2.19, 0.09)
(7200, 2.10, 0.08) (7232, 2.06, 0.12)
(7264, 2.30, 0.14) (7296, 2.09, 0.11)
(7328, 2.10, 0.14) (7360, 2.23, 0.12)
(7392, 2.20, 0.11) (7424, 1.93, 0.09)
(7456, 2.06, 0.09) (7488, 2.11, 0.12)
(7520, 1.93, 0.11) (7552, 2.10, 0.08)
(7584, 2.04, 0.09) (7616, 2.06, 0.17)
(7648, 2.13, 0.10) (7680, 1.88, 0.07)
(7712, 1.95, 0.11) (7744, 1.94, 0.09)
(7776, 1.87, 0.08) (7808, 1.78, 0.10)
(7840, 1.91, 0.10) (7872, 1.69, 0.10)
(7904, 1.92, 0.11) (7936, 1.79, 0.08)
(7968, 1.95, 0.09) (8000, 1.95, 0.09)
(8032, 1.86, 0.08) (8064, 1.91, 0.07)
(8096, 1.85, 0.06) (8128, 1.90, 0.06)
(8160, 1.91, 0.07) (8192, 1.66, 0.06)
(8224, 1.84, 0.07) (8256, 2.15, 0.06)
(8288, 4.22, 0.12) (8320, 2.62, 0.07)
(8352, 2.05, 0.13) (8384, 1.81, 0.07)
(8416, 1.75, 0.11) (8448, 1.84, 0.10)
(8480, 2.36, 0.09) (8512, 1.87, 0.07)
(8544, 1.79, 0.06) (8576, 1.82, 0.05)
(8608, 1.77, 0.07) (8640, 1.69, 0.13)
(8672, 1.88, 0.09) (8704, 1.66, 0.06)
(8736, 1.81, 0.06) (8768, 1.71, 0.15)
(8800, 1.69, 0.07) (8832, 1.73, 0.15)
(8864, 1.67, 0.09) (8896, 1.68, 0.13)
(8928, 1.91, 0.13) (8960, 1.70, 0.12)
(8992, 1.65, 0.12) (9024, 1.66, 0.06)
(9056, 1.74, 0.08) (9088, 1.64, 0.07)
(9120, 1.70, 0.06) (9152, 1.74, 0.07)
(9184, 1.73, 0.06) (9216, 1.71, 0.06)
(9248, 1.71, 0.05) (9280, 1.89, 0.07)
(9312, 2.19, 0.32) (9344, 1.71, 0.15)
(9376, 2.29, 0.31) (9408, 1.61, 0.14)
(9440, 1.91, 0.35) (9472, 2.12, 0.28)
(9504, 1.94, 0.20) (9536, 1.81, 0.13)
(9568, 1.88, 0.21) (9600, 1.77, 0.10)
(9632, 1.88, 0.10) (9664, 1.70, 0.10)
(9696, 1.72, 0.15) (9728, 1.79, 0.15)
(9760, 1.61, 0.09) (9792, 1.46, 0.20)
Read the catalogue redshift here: 0.262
